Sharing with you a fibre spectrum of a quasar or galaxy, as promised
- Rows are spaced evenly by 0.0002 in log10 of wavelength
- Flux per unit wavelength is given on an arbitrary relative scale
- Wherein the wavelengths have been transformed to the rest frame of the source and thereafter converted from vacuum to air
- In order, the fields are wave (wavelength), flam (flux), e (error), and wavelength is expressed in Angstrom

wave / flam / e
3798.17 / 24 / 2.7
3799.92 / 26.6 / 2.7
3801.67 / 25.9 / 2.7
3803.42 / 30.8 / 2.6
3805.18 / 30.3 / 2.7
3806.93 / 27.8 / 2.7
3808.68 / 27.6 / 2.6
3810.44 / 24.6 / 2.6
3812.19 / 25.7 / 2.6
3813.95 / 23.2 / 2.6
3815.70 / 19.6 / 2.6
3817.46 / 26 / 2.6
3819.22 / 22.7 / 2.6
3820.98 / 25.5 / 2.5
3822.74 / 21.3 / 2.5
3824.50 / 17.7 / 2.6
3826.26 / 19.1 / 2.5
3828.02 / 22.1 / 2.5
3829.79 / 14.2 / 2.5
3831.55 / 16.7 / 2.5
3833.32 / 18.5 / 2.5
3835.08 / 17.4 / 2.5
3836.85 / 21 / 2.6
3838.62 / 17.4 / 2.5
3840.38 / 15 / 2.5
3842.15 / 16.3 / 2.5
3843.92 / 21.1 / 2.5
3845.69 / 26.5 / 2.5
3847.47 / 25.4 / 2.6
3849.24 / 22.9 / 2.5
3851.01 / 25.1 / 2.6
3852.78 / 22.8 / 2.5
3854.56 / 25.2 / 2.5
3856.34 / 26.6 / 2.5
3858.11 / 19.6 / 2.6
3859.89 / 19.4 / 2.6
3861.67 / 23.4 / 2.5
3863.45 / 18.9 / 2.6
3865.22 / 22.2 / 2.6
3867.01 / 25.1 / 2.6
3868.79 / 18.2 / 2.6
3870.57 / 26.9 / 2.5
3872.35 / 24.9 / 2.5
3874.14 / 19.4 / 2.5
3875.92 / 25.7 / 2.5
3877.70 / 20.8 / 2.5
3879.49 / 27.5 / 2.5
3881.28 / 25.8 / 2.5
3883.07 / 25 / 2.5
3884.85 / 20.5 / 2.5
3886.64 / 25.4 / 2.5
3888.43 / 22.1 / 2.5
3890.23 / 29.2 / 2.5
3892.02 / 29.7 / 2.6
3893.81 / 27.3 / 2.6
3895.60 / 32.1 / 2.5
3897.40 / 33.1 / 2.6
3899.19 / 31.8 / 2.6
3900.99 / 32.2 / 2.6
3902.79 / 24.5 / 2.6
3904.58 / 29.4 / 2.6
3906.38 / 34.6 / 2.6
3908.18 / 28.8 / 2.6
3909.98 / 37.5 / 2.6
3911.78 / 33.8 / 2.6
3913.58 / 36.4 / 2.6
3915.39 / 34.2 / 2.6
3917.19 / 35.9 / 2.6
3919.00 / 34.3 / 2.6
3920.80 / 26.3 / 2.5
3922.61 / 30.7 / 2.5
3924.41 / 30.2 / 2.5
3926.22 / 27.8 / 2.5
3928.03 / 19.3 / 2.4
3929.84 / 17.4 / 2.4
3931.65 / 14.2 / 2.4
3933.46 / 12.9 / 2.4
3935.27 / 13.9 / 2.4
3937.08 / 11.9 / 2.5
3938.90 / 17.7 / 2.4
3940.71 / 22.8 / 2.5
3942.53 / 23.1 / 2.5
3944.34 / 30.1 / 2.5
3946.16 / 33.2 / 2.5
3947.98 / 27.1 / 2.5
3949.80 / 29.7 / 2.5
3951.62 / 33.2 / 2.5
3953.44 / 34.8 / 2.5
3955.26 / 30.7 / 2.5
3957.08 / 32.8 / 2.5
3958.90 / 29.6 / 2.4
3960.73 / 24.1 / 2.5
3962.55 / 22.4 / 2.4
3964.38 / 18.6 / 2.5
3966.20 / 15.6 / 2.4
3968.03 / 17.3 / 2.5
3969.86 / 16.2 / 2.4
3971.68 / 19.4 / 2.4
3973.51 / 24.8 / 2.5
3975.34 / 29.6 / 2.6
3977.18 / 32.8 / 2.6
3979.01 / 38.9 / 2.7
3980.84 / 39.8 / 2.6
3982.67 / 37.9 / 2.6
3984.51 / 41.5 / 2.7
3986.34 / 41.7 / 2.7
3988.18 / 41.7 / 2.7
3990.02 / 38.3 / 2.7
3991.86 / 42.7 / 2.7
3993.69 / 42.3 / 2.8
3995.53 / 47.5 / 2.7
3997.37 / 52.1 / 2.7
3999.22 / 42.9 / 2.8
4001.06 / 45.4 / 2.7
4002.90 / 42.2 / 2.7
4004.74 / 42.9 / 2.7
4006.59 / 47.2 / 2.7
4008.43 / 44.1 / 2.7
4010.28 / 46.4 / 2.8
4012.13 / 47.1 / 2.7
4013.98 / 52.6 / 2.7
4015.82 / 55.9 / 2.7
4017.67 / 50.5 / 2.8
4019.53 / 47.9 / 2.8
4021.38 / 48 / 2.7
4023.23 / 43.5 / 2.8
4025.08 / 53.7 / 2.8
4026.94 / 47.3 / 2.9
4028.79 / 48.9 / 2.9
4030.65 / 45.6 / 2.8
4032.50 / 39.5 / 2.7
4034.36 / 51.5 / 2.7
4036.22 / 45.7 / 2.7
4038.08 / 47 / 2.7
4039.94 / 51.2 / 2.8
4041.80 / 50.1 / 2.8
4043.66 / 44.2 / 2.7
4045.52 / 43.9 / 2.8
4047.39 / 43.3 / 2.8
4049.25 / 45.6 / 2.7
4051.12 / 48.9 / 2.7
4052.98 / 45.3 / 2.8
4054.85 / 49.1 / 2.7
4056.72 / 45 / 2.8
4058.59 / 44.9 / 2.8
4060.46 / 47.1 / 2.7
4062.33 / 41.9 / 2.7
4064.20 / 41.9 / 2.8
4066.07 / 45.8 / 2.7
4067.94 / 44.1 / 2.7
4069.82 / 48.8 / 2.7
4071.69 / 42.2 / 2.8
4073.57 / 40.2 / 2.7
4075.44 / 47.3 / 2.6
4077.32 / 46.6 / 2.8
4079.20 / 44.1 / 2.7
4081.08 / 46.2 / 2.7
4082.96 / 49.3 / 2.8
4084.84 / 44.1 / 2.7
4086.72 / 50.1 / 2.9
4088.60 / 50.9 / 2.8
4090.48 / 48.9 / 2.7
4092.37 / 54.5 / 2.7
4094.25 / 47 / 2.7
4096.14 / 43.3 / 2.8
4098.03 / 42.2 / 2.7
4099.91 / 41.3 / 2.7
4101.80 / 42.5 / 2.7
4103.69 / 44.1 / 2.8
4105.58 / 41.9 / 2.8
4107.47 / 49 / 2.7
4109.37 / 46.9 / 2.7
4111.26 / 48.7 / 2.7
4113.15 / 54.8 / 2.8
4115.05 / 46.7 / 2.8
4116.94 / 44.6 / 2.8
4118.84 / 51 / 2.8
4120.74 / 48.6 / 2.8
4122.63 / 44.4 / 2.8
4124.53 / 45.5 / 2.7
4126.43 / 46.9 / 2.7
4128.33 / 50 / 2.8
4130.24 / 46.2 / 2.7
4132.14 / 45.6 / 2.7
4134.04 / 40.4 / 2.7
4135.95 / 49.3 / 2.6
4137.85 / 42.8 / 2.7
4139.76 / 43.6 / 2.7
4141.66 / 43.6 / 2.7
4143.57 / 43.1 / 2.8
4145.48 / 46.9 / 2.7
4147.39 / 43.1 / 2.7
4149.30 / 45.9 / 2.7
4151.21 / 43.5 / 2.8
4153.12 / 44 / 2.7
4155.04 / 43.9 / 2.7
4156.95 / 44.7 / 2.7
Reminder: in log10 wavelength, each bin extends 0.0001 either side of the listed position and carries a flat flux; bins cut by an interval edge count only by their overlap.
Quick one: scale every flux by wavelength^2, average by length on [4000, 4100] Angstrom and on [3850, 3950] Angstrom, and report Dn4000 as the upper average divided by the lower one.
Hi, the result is 1.95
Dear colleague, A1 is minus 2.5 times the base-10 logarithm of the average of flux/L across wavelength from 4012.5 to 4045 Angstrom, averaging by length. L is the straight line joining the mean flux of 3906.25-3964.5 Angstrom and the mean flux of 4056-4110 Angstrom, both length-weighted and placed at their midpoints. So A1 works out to -0.24 mag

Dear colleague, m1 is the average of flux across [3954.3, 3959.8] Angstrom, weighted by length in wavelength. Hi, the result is 31.1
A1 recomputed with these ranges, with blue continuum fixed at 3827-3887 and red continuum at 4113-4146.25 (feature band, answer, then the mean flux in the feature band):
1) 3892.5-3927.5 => -0.19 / 31.5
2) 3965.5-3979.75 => 0.31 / 24.3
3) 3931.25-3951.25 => 0.32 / 22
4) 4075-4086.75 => -0.12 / 46.5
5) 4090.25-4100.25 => -0.08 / 46.3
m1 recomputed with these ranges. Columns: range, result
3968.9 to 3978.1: 24.5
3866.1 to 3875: 22.9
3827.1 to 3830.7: 18.1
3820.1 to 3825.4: 21.5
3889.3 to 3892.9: 29.3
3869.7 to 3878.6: 23.5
